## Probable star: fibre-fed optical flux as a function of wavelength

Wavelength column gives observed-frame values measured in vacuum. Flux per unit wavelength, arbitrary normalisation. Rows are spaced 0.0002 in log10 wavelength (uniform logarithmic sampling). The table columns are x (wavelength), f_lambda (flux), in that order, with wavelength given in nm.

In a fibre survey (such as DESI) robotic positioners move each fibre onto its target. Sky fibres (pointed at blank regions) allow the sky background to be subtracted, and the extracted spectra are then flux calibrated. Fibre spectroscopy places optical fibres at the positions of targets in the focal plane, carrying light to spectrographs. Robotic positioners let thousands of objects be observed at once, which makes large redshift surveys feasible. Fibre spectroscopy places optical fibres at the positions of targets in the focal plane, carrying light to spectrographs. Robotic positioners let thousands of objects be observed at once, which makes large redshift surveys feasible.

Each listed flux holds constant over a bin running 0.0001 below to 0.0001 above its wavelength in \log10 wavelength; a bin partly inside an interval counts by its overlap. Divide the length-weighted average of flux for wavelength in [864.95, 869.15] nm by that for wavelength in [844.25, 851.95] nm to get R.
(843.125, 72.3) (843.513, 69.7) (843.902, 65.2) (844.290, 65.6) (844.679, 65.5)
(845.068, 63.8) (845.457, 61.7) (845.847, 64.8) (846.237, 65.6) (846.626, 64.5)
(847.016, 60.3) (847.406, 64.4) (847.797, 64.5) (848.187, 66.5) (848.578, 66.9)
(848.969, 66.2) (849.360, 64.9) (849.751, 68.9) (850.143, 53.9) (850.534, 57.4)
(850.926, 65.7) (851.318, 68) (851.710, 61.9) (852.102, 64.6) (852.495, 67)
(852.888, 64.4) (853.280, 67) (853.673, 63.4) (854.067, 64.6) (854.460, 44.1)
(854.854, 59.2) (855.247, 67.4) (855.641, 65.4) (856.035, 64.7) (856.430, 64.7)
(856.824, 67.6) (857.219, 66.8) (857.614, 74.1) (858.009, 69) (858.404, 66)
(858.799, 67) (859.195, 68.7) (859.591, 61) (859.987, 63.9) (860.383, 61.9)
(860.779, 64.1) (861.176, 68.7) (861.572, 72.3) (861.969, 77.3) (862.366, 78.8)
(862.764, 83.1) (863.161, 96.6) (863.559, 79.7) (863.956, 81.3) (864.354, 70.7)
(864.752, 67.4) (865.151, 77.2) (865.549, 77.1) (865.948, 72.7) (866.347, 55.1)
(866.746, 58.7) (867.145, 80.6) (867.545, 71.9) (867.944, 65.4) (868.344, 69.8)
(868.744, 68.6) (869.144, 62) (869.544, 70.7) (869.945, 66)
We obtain 1.08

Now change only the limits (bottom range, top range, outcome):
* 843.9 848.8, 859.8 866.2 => 1.15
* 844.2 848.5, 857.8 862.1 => 1.04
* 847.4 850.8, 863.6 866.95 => 1.11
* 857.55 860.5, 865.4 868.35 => 1.04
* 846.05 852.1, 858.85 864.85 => 1.14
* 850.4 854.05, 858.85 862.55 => 1.06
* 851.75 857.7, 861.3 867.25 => 1.17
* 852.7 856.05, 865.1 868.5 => 1.12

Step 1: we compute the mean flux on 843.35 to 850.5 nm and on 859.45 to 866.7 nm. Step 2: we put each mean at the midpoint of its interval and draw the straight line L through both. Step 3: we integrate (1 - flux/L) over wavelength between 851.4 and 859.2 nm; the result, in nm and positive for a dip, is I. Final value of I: 0.43 nm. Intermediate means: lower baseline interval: 64.4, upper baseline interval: 72.5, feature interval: 64.8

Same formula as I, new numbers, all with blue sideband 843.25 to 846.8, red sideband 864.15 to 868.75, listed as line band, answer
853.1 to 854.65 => 0.17 nm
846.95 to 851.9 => 0.17 nm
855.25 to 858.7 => 0.02 nm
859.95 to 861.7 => 0.06 nm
